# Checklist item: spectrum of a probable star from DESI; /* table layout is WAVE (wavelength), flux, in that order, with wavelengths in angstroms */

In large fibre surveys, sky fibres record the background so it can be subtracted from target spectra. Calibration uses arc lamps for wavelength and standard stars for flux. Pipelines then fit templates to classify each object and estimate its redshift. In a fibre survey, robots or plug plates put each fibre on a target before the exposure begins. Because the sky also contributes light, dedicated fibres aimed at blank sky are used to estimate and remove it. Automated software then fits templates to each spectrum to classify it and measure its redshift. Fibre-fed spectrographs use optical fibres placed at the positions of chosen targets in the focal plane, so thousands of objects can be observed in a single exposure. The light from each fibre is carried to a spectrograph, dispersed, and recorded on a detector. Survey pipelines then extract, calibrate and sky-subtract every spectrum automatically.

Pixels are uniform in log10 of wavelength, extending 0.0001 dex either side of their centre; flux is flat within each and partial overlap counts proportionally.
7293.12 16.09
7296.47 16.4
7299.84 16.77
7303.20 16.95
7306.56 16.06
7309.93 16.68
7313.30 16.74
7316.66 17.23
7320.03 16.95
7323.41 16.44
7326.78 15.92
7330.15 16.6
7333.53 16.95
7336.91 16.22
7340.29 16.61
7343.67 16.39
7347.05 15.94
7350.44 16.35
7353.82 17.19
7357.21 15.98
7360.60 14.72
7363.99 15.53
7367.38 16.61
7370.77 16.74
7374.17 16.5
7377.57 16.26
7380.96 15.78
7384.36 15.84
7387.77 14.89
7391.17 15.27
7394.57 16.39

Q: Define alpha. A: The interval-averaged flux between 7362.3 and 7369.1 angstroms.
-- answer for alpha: 16.1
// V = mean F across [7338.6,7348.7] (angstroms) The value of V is 16.3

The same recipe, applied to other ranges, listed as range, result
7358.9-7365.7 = 15.1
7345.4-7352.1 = 16.1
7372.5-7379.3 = 16.4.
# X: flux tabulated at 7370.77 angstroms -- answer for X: 16.74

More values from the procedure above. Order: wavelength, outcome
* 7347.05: 15.94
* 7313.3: 16.74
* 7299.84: 16.77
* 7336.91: 16.22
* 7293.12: 16.09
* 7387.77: 14.89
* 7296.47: 16.4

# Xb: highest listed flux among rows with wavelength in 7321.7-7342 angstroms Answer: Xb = 16.95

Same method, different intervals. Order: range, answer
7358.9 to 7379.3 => 16.74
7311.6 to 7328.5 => 17.23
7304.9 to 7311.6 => 16.68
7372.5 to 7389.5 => 16.5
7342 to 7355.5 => 17.19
